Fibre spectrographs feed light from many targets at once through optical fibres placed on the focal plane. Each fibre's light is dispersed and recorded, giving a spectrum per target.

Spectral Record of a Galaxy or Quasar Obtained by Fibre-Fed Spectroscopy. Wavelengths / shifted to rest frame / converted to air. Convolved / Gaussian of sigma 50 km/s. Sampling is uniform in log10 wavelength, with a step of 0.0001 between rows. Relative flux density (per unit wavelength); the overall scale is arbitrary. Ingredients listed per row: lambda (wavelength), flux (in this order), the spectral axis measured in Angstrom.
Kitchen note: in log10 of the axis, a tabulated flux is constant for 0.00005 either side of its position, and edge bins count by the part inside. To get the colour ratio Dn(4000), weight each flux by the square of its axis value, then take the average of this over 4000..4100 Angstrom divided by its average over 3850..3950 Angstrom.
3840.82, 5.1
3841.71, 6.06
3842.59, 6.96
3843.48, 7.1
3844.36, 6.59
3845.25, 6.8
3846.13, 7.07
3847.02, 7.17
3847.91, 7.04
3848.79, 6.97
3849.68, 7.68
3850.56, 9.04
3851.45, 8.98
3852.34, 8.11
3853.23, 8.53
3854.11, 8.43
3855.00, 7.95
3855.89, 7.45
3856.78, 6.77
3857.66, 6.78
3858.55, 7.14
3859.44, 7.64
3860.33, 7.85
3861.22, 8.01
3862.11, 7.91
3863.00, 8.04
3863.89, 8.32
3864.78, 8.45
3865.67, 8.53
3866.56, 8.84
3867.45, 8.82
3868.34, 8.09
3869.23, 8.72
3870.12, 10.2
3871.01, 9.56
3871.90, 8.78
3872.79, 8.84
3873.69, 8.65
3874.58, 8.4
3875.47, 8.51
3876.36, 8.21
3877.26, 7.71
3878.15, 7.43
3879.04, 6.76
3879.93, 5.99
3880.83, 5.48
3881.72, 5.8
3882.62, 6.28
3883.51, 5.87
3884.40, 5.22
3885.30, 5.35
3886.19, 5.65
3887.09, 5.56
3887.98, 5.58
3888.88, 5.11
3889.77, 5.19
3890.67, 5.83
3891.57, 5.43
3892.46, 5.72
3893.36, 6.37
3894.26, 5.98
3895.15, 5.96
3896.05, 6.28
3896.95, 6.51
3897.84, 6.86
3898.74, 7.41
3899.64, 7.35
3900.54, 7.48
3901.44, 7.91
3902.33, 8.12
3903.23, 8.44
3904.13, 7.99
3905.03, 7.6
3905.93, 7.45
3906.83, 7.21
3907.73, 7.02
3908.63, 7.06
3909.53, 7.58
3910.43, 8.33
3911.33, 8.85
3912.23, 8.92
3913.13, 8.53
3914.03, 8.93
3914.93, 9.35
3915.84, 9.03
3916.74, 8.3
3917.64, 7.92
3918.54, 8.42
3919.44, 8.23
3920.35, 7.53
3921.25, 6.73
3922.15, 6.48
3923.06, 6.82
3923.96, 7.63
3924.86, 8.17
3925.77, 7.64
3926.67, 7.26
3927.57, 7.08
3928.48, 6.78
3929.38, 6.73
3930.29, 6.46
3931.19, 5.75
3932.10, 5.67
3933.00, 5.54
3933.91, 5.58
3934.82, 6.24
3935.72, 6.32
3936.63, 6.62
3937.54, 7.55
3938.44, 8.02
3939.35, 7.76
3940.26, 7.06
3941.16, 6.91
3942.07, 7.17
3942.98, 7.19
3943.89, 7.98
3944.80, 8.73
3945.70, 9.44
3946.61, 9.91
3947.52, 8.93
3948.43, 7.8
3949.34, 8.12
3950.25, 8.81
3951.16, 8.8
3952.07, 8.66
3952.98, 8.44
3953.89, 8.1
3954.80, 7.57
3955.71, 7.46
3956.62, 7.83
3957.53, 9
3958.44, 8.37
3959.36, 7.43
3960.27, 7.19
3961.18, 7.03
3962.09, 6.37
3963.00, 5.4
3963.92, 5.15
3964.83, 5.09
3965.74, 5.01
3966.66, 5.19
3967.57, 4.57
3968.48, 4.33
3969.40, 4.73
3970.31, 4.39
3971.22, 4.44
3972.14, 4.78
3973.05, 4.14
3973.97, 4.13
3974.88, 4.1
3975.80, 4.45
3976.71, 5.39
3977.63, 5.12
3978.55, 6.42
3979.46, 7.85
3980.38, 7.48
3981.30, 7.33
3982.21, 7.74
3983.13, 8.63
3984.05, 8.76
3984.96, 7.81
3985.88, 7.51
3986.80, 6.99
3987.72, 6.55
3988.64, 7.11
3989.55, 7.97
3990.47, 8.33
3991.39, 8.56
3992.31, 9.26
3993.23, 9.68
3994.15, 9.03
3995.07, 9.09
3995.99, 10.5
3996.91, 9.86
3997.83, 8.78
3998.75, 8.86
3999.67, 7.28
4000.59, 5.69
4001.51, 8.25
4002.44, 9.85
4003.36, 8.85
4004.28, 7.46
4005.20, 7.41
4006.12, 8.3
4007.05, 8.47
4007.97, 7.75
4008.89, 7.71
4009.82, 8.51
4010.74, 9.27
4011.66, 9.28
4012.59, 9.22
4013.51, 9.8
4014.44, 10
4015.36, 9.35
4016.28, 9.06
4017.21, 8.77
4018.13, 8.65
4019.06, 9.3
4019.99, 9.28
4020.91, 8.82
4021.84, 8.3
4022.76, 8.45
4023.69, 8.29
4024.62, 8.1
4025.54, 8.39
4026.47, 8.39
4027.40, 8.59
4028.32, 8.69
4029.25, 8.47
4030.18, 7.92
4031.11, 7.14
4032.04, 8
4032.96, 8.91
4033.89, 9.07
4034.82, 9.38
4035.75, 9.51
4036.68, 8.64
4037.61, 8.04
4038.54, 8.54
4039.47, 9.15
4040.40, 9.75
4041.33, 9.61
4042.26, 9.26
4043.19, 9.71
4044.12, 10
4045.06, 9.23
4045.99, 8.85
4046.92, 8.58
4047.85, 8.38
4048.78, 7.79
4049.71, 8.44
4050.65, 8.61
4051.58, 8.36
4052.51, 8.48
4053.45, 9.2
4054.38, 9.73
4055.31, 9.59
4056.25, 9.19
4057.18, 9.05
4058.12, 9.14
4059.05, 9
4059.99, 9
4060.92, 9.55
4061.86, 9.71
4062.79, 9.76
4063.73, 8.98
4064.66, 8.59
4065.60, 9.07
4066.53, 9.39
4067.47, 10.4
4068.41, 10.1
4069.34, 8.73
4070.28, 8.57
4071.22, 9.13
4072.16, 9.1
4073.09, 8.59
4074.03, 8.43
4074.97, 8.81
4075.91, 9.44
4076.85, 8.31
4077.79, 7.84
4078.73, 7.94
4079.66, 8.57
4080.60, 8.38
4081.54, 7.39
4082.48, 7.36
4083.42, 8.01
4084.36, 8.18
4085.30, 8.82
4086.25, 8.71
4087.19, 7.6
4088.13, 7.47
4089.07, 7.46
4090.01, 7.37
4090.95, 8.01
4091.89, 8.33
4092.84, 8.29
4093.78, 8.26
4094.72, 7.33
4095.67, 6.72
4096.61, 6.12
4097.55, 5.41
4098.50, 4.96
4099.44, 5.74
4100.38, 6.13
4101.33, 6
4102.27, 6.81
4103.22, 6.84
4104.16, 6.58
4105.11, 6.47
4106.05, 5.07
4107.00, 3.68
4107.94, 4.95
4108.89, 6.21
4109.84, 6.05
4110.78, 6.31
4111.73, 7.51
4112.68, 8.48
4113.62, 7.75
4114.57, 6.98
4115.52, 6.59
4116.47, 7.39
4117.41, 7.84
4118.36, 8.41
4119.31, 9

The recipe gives 1.2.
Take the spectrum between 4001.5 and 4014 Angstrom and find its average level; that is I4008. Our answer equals 8.59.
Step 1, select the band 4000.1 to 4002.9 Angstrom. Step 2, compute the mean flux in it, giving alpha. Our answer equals 7.91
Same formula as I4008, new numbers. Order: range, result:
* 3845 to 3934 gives 7.38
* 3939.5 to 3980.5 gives 6.72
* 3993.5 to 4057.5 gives 8.76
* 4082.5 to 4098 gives 7.62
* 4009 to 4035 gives 8.74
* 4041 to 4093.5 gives 8.74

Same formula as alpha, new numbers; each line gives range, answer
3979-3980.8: 7.67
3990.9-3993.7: 9.15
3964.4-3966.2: 5.05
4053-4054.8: 9.48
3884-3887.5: 5.44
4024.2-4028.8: 8.45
